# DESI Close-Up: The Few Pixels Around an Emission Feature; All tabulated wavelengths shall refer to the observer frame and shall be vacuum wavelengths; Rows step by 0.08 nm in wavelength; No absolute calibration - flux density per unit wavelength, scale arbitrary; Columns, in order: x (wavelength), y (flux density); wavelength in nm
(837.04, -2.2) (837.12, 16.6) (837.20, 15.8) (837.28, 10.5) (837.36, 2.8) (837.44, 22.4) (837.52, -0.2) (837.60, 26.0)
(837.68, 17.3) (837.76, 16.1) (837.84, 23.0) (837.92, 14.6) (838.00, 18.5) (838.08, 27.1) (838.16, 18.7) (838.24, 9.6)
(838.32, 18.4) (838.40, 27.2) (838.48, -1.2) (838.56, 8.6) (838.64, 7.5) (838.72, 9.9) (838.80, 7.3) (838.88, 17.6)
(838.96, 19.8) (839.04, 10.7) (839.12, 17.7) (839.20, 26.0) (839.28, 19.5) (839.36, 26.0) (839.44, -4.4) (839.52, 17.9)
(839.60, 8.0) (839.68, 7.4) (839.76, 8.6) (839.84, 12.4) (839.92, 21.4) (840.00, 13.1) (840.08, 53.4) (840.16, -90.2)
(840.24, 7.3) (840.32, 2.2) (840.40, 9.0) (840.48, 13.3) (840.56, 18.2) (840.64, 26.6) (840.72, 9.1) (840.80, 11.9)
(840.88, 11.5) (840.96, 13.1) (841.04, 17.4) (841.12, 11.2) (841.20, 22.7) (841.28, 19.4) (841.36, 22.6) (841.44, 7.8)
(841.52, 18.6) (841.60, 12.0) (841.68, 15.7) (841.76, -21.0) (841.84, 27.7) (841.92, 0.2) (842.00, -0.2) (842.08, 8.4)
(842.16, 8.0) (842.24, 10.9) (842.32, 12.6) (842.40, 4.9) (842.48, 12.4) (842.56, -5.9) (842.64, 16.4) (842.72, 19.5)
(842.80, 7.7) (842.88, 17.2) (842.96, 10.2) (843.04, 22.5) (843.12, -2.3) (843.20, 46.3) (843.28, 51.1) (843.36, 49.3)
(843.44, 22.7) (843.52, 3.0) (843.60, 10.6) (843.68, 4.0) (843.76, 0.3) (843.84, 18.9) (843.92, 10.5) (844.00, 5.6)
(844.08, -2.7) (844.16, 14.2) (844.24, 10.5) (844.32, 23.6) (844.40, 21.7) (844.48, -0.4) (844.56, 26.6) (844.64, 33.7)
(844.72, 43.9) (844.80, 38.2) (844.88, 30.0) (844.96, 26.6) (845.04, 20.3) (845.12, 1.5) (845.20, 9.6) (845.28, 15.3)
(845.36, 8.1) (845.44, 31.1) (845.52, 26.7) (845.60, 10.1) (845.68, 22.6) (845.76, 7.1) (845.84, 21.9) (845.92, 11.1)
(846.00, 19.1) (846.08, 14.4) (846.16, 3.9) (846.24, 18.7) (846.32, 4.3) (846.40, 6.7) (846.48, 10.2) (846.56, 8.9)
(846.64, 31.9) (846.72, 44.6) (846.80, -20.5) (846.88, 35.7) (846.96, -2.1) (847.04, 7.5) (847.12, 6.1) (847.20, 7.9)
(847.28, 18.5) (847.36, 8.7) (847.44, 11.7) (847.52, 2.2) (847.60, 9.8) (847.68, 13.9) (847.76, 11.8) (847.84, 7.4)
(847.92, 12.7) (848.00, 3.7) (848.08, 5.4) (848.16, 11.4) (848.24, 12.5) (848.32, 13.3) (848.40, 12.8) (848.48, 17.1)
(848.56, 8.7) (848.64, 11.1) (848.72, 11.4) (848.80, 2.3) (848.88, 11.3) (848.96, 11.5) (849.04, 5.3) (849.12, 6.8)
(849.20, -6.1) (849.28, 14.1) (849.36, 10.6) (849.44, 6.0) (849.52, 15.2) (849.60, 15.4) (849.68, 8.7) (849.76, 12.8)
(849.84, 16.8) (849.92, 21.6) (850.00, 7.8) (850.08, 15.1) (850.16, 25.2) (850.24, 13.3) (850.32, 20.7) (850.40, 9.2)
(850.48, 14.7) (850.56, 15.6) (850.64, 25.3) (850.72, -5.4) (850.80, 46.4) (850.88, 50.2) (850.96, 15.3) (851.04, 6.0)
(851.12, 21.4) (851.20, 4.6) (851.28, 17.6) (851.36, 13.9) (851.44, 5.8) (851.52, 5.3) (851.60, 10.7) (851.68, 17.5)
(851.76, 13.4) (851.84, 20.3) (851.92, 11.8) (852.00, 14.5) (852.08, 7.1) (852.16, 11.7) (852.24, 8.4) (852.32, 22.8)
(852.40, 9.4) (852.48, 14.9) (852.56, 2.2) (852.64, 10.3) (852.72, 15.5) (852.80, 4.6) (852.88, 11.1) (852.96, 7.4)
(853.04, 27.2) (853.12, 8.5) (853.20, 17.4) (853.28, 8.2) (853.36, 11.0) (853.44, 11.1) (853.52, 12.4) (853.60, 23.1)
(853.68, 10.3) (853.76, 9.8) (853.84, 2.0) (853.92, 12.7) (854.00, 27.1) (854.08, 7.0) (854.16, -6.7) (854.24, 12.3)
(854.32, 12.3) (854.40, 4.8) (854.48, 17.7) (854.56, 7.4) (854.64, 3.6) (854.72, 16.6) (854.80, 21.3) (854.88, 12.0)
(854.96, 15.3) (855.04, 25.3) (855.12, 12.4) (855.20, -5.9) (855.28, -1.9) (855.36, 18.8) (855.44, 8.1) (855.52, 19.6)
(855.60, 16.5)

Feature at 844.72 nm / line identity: Hgamma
